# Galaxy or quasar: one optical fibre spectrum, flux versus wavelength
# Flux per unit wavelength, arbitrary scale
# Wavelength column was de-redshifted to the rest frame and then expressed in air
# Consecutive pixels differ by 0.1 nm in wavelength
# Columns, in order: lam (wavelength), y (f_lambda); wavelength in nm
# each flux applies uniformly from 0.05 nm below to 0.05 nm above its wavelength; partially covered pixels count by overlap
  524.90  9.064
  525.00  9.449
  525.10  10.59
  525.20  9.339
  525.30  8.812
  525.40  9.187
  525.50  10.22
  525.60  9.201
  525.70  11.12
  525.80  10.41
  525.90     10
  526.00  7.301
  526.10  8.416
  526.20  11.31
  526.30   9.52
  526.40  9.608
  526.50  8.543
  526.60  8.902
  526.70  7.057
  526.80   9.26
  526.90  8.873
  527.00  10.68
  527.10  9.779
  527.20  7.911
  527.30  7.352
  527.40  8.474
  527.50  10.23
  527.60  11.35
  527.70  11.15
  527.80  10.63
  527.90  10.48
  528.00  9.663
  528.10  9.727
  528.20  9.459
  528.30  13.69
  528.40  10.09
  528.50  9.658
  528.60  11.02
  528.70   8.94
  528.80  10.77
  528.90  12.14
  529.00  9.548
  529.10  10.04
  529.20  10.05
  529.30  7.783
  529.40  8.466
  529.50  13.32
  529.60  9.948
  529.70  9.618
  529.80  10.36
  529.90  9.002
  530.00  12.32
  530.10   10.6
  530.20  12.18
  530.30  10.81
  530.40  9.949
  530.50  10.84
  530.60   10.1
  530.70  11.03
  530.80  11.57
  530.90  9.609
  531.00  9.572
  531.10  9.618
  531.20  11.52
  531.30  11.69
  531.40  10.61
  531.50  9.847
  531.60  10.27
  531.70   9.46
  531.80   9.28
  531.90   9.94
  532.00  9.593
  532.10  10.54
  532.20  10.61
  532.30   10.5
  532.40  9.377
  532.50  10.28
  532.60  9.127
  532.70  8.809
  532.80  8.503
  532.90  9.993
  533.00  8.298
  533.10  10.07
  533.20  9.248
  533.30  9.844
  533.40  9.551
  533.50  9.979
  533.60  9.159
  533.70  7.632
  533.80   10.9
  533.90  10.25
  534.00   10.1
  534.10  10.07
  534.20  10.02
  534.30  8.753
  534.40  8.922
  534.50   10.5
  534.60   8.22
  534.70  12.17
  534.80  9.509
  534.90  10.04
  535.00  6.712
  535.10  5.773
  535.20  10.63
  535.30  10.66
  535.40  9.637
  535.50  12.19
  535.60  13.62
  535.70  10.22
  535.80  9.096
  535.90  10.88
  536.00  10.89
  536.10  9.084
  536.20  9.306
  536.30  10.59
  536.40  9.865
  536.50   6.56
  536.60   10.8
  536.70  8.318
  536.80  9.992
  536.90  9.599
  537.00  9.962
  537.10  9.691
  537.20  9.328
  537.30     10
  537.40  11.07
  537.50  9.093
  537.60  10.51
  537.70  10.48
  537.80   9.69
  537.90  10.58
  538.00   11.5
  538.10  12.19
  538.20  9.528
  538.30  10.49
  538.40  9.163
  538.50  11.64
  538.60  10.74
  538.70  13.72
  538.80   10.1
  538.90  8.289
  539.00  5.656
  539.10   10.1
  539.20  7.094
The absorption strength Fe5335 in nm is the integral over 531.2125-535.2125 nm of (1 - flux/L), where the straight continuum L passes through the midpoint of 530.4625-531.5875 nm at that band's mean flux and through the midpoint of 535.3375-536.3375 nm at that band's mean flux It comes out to 0.35 nm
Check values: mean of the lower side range 10.5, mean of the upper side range 10.6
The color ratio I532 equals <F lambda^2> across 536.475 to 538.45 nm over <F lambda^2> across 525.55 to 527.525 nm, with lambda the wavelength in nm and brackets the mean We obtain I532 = 1.13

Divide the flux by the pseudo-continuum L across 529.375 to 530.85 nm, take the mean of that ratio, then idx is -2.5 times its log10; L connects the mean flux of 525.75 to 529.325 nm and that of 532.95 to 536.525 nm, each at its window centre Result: -0.10 mag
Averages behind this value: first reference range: 9.73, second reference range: 9.71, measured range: 10.7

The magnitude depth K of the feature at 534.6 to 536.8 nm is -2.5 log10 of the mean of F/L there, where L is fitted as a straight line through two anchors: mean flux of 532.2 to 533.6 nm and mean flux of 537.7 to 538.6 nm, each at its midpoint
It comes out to 0.03 mag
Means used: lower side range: 9.53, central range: 9.8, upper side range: 10.6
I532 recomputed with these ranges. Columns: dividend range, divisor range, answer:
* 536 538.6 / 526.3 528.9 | 1.06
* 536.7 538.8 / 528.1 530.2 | 1.03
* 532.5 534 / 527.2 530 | 0.95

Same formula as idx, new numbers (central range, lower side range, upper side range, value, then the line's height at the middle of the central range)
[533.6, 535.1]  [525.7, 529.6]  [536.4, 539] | 0.060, 9.95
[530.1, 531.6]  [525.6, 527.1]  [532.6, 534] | -0.133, 9.4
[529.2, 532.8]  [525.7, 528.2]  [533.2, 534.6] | -0.072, 9.55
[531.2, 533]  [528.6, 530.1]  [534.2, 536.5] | 0.013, 10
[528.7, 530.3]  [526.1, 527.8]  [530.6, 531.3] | -0.026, 10.1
